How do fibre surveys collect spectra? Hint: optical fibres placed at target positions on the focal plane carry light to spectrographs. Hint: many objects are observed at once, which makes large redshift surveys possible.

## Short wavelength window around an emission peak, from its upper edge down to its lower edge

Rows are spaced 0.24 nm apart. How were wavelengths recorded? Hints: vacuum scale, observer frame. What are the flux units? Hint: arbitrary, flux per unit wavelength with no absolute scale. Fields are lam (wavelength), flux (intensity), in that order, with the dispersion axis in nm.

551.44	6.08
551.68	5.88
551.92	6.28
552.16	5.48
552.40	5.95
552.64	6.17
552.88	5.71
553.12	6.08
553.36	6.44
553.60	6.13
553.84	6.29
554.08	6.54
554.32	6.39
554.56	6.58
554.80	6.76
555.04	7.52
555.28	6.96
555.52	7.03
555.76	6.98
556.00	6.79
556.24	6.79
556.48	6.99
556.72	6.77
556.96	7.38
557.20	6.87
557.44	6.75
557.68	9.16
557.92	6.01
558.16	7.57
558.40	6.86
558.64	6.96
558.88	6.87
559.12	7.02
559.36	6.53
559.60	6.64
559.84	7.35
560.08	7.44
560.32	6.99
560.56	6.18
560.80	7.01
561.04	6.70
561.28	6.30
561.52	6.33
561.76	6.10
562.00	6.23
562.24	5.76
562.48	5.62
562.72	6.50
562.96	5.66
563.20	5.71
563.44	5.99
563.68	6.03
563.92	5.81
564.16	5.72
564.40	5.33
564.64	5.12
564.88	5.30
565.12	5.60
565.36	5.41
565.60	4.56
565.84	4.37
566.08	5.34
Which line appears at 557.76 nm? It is C III] 1909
